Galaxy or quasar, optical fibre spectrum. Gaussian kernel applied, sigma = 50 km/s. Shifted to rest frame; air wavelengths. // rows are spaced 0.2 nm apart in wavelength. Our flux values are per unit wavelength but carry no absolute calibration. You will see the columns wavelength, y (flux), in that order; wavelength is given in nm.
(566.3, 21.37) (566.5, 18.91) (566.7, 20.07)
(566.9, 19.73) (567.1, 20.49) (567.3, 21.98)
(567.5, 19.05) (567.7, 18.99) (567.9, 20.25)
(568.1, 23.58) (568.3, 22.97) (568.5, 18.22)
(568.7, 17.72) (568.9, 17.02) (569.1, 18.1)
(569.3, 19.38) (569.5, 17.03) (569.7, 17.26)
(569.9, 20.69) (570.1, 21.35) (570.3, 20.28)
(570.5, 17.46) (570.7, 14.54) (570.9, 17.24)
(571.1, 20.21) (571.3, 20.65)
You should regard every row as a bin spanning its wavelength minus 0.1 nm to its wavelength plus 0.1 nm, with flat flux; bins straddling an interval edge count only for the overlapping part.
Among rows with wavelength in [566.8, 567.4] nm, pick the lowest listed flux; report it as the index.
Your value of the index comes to 19.73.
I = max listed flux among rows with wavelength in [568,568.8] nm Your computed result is 23.58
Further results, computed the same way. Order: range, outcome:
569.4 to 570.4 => 21.35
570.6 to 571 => 17.24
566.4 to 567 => 20.07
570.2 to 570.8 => 20.28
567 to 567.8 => 21.98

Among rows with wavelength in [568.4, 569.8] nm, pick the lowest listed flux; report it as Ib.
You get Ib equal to 17.02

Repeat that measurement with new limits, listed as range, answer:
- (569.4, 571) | 14.54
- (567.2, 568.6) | 18.22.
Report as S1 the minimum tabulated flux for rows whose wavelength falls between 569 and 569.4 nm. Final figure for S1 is 18.1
